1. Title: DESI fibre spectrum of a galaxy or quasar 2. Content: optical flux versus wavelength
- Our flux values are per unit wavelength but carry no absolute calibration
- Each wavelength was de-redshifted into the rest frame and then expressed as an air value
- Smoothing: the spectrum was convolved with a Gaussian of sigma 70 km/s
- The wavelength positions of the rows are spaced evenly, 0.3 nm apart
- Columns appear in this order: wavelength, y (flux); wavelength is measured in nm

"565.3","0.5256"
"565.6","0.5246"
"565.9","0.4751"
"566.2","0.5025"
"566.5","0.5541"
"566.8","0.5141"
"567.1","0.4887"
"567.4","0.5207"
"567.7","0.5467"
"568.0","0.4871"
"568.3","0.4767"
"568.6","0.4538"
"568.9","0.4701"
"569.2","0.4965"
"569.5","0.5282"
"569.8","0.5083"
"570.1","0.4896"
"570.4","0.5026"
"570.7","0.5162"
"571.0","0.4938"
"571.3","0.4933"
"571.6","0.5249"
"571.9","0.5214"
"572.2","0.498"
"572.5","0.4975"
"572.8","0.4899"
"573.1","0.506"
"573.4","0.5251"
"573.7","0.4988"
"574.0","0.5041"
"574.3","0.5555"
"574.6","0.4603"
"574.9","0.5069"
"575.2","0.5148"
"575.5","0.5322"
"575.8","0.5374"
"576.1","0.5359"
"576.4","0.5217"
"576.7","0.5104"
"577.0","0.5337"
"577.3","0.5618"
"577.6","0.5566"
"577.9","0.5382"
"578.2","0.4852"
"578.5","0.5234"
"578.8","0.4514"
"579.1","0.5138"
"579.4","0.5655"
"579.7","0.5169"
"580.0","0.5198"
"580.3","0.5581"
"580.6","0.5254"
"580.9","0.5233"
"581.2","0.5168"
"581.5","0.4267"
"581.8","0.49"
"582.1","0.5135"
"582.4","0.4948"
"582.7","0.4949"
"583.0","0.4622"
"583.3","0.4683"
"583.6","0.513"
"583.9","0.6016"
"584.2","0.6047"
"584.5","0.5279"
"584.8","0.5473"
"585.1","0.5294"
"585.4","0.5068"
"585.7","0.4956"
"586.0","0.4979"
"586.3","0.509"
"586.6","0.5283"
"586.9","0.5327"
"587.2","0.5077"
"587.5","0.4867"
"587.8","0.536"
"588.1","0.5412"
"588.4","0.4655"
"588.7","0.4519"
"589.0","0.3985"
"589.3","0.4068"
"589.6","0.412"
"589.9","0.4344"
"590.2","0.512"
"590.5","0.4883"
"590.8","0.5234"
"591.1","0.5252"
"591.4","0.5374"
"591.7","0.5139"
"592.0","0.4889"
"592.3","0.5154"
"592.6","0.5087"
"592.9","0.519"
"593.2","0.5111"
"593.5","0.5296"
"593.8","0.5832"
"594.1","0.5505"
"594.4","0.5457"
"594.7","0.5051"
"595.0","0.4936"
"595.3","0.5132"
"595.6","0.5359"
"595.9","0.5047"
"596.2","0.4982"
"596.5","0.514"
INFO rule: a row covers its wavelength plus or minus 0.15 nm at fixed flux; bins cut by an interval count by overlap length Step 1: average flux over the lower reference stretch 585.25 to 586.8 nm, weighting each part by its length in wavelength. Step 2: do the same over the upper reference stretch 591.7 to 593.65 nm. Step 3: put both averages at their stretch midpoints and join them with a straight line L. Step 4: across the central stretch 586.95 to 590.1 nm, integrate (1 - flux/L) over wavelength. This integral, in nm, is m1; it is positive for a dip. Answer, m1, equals 0.264 nm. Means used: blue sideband 0.508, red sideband 0.512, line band 0.467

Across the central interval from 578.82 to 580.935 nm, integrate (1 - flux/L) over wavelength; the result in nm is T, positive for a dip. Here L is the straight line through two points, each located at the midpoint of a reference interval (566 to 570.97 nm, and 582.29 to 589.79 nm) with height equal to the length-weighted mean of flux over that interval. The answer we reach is -0.11 nm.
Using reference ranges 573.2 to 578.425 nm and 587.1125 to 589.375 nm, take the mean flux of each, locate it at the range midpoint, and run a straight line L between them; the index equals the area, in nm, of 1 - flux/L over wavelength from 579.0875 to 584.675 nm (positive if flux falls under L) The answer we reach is -0.21 nm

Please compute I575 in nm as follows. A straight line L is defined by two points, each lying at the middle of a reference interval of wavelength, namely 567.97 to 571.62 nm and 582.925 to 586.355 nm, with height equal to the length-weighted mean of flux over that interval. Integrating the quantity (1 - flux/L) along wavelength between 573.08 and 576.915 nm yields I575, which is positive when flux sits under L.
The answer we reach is -0.090 nm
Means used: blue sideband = 0.495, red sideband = 0.524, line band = 0.517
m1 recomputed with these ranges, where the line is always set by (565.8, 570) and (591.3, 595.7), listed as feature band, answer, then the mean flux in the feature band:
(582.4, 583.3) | 0.06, 0.48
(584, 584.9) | -0.08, 0.563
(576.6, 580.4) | -0.11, 0.526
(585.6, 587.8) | 0.03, 0.51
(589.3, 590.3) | 0.15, 0.443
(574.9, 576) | -0.04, 0.526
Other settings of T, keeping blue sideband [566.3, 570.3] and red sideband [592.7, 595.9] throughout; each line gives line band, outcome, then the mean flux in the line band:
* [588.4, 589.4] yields 0.183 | 0.427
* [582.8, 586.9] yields -0.033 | 0.523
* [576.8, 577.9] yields -0.077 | 0.547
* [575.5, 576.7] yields -0.045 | 0.529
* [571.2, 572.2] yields -0.012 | 0.512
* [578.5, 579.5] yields 0.007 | 0.509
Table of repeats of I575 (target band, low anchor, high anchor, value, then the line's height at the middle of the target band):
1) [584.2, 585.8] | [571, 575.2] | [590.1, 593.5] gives -0.06 nm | 0.511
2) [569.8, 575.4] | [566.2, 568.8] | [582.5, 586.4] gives 0.04 nm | 0.509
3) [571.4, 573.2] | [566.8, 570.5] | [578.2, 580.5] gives 0.00 nm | 0.505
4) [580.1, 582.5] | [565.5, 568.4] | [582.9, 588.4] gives 0.05 nm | 0.518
